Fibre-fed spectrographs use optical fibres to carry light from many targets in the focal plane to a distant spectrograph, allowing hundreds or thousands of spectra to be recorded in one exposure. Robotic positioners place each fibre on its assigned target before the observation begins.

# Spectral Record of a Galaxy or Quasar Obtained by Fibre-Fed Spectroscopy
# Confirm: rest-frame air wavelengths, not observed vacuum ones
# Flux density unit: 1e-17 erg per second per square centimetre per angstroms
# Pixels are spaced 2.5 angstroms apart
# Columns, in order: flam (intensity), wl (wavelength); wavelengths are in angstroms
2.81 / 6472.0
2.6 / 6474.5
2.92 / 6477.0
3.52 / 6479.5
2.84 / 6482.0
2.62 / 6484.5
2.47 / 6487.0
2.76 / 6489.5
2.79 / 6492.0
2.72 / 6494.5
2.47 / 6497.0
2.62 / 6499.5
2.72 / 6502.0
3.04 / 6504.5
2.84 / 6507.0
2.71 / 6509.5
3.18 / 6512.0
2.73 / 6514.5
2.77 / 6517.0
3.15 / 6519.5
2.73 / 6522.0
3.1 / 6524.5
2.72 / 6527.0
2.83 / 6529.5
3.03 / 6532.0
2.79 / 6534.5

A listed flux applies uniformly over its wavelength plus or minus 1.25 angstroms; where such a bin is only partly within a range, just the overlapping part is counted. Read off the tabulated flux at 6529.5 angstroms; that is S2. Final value 2.83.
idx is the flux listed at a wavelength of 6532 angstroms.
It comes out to 3.03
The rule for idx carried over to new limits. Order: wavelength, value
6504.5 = 3.04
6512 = 3.18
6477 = 2.92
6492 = 2.79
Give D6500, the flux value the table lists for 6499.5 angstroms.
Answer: 2.62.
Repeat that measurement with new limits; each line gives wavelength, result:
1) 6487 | 2.47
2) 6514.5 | 2.73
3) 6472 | 2.81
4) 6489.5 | 2.76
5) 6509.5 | 2.71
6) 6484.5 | 2.62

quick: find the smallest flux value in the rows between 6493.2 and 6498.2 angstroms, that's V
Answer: 2.47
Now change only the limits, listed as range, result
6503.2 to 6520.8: 2.71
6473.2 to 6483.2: 2.6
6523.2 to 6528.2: 2.72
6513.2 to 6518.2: 2.73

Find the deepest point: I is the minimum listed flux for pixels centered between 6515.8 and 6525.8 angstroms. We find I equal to 2.73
